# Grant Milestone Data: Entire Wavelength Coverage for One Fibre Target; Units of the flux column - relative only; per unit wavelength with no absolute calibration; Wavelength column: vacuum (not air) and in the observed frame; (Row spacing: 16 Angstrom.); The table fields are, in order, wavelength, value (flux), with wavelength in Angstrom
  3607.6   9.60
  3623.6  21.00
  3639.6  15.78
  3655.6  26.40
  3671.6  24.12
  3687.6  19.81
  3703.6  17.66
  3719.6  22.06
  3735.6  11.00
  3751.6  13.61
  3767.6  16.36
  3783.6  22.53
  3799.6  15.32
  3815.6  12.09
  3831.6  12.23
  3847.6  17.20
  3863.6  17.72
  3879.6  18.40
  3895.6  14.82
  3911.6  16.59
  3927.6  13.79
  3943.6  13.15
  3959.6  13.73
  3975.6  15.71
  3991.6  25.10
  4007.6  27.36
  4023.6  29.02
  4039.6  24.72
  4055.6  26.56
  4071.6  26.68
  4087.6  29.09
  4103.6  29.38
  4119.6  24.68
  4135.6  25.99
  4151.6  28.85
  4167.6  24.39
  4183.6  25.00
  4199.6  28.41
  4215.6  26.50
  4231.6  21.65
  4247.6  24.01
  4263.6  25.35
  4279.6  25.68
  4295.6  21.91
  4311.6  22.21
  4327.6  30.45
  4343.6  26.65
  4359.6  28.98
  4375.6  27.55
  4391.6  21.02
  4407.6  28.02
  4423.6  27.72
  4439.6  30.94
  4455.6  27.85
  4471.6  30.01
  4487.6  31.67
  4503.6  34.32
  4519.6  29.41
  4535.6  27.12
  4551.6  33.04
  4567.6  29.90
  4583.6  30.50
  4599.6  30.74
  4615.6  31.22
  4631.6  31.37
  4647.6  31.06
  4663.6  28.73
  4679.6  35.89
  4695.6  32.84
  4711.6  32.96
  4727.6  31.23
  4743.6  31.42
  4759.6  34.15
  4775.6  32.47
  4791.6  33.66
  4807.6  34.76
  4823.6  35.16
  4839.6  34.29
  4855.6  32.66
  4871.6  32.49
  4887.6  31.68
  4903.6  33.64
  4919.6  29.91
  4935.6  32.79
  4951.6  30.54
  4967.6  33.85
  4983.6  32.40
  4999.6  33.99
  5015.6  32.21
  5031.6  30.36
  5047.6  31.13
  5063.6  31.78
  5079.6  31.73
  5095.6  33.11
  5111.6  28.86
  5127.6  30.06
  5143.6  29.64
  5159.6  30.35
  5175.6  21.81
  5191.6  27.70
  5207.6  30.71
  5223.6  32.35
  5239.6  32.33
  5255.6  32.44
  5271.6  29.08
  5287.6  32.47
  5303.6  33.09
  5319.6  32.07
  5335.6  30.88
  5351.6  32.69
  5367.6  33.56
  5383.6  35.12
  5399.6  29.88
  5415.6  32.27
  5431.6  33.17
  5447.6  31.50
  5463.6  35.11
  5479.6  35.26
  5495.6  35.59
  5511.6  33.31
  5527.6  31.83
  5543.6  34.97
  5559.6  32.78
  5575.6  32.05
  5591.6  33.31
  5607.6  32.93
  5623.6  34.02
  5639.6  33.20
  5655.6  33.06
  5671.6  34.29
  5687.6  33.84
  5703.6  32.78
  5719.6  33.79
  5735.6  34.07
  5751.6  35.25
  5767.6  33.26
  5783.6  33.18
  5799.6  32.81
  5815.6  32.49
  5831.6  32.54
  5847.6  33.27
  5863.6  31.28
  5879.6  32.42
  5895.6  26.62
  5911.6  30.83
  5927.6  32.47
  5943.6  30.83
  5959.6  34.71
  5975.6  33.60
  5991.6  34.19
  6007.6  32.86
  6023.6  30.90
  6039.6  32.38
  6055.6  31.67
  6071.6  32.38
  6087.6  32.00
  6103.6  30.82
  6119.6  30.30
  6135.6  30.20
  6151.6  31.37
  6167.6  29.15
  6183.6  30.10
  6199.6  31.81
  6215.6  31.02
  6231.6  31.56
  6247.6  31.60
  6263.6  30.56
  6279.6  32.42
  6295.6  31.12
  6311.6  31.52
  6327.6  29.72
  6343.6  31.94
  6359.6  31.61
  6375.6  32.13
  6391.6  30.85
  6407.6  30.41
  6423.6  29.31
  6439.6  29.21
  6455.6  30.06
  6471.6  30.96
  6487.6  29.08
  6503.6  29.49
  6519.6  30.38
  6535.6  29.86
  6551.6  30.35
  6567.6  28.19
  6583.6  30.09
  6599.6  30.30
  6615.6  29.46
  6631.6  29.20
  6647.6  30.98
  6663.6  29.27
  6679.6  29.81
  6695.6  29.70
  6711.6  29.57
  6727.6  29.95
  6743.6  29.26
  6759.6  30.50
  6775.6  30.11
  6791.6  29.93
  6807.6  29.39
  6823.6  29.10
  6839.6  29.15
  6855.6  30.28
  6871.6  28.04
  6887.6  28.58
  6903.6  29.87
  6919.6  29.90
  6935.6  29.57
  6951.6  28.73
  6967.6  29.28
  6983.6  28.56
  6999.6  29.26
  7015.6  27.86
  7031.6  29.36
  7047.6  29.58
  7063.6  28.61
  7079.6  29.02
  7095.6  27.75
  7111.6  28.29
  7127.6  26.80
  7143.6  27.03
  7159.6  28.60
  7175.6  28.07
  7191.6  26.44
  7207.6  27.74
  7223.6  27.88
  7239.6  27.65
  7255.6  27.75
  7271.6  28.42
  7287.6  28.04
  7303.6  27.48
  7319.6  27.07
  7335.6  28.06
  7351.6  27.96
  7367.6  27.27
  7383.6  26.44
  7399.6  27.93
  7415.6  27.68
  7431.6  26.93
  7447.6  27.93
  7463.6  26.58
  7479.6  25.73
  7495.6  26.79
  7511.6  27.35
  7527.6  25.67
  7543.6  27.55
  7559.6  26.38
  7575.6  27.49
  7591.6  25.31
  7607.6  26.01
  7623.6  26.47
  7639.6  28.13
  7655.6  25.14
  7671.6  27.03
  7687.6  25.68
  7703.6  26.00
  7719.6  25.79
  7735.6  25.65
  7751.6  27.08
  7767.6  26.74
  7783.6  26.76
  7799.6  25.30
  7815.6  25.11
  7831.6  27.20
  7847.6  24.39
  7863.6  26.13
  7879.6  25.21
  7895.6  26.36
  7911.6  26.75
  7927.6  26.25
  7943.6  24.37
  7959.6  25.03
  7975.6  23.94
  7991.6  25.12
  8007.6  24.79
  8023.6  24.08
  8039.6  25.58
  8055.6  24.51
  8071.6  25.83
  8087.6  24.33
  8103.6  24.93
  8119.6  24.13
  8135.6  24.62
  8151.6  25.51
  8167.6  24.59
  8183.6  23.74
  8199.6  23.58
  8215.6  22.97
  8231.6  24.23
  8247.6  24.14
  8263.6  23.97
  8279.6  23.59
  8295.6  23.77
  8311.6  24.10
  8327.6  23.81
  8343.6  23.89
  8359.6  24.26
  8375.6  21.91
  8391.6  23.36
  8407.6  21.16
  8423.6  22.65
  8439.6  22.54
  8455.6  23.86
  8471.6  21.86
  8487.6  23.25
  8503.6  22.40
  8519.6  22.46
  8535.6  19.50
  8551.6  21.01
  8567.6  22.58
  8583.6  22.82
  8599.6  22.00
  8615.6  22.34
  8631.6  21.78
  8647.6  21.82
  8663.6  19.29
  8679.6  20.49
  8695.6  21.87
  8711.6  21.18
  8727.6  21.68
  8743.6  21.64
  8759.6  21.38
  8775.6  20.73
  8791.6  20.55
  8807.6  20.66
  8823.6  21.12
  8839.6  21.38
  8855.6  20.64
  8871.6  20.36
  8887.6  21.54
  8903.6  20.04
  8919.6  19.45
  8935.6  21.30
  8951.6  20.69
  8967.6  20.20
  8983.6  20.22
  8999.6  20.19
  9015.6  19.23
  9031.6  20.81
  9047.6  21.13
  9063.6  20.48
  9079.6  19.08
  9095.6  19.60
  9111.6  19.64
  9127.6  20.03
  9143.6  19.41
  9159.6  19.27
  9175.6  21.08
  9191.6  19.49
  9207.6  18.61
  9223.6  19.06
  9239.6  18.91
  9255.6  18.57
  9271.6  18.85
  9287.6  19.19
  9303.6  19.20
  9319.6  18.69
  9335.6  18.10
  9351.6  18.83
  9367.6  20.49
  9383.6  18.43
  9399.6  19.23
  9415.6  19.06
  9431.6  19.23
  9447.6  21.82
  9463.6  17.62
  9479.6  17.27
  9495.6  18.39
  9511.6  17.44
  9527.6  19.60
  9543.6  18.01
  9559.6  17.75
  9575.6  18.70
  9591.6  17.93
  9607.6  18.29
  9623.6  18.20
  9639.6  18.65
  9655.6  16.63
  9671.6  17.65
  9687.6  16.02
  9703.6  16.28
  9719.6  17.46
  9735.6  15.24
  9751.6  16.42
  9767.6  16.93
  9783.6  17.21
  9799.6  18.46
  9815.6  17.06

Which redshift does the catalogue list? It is 0.00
